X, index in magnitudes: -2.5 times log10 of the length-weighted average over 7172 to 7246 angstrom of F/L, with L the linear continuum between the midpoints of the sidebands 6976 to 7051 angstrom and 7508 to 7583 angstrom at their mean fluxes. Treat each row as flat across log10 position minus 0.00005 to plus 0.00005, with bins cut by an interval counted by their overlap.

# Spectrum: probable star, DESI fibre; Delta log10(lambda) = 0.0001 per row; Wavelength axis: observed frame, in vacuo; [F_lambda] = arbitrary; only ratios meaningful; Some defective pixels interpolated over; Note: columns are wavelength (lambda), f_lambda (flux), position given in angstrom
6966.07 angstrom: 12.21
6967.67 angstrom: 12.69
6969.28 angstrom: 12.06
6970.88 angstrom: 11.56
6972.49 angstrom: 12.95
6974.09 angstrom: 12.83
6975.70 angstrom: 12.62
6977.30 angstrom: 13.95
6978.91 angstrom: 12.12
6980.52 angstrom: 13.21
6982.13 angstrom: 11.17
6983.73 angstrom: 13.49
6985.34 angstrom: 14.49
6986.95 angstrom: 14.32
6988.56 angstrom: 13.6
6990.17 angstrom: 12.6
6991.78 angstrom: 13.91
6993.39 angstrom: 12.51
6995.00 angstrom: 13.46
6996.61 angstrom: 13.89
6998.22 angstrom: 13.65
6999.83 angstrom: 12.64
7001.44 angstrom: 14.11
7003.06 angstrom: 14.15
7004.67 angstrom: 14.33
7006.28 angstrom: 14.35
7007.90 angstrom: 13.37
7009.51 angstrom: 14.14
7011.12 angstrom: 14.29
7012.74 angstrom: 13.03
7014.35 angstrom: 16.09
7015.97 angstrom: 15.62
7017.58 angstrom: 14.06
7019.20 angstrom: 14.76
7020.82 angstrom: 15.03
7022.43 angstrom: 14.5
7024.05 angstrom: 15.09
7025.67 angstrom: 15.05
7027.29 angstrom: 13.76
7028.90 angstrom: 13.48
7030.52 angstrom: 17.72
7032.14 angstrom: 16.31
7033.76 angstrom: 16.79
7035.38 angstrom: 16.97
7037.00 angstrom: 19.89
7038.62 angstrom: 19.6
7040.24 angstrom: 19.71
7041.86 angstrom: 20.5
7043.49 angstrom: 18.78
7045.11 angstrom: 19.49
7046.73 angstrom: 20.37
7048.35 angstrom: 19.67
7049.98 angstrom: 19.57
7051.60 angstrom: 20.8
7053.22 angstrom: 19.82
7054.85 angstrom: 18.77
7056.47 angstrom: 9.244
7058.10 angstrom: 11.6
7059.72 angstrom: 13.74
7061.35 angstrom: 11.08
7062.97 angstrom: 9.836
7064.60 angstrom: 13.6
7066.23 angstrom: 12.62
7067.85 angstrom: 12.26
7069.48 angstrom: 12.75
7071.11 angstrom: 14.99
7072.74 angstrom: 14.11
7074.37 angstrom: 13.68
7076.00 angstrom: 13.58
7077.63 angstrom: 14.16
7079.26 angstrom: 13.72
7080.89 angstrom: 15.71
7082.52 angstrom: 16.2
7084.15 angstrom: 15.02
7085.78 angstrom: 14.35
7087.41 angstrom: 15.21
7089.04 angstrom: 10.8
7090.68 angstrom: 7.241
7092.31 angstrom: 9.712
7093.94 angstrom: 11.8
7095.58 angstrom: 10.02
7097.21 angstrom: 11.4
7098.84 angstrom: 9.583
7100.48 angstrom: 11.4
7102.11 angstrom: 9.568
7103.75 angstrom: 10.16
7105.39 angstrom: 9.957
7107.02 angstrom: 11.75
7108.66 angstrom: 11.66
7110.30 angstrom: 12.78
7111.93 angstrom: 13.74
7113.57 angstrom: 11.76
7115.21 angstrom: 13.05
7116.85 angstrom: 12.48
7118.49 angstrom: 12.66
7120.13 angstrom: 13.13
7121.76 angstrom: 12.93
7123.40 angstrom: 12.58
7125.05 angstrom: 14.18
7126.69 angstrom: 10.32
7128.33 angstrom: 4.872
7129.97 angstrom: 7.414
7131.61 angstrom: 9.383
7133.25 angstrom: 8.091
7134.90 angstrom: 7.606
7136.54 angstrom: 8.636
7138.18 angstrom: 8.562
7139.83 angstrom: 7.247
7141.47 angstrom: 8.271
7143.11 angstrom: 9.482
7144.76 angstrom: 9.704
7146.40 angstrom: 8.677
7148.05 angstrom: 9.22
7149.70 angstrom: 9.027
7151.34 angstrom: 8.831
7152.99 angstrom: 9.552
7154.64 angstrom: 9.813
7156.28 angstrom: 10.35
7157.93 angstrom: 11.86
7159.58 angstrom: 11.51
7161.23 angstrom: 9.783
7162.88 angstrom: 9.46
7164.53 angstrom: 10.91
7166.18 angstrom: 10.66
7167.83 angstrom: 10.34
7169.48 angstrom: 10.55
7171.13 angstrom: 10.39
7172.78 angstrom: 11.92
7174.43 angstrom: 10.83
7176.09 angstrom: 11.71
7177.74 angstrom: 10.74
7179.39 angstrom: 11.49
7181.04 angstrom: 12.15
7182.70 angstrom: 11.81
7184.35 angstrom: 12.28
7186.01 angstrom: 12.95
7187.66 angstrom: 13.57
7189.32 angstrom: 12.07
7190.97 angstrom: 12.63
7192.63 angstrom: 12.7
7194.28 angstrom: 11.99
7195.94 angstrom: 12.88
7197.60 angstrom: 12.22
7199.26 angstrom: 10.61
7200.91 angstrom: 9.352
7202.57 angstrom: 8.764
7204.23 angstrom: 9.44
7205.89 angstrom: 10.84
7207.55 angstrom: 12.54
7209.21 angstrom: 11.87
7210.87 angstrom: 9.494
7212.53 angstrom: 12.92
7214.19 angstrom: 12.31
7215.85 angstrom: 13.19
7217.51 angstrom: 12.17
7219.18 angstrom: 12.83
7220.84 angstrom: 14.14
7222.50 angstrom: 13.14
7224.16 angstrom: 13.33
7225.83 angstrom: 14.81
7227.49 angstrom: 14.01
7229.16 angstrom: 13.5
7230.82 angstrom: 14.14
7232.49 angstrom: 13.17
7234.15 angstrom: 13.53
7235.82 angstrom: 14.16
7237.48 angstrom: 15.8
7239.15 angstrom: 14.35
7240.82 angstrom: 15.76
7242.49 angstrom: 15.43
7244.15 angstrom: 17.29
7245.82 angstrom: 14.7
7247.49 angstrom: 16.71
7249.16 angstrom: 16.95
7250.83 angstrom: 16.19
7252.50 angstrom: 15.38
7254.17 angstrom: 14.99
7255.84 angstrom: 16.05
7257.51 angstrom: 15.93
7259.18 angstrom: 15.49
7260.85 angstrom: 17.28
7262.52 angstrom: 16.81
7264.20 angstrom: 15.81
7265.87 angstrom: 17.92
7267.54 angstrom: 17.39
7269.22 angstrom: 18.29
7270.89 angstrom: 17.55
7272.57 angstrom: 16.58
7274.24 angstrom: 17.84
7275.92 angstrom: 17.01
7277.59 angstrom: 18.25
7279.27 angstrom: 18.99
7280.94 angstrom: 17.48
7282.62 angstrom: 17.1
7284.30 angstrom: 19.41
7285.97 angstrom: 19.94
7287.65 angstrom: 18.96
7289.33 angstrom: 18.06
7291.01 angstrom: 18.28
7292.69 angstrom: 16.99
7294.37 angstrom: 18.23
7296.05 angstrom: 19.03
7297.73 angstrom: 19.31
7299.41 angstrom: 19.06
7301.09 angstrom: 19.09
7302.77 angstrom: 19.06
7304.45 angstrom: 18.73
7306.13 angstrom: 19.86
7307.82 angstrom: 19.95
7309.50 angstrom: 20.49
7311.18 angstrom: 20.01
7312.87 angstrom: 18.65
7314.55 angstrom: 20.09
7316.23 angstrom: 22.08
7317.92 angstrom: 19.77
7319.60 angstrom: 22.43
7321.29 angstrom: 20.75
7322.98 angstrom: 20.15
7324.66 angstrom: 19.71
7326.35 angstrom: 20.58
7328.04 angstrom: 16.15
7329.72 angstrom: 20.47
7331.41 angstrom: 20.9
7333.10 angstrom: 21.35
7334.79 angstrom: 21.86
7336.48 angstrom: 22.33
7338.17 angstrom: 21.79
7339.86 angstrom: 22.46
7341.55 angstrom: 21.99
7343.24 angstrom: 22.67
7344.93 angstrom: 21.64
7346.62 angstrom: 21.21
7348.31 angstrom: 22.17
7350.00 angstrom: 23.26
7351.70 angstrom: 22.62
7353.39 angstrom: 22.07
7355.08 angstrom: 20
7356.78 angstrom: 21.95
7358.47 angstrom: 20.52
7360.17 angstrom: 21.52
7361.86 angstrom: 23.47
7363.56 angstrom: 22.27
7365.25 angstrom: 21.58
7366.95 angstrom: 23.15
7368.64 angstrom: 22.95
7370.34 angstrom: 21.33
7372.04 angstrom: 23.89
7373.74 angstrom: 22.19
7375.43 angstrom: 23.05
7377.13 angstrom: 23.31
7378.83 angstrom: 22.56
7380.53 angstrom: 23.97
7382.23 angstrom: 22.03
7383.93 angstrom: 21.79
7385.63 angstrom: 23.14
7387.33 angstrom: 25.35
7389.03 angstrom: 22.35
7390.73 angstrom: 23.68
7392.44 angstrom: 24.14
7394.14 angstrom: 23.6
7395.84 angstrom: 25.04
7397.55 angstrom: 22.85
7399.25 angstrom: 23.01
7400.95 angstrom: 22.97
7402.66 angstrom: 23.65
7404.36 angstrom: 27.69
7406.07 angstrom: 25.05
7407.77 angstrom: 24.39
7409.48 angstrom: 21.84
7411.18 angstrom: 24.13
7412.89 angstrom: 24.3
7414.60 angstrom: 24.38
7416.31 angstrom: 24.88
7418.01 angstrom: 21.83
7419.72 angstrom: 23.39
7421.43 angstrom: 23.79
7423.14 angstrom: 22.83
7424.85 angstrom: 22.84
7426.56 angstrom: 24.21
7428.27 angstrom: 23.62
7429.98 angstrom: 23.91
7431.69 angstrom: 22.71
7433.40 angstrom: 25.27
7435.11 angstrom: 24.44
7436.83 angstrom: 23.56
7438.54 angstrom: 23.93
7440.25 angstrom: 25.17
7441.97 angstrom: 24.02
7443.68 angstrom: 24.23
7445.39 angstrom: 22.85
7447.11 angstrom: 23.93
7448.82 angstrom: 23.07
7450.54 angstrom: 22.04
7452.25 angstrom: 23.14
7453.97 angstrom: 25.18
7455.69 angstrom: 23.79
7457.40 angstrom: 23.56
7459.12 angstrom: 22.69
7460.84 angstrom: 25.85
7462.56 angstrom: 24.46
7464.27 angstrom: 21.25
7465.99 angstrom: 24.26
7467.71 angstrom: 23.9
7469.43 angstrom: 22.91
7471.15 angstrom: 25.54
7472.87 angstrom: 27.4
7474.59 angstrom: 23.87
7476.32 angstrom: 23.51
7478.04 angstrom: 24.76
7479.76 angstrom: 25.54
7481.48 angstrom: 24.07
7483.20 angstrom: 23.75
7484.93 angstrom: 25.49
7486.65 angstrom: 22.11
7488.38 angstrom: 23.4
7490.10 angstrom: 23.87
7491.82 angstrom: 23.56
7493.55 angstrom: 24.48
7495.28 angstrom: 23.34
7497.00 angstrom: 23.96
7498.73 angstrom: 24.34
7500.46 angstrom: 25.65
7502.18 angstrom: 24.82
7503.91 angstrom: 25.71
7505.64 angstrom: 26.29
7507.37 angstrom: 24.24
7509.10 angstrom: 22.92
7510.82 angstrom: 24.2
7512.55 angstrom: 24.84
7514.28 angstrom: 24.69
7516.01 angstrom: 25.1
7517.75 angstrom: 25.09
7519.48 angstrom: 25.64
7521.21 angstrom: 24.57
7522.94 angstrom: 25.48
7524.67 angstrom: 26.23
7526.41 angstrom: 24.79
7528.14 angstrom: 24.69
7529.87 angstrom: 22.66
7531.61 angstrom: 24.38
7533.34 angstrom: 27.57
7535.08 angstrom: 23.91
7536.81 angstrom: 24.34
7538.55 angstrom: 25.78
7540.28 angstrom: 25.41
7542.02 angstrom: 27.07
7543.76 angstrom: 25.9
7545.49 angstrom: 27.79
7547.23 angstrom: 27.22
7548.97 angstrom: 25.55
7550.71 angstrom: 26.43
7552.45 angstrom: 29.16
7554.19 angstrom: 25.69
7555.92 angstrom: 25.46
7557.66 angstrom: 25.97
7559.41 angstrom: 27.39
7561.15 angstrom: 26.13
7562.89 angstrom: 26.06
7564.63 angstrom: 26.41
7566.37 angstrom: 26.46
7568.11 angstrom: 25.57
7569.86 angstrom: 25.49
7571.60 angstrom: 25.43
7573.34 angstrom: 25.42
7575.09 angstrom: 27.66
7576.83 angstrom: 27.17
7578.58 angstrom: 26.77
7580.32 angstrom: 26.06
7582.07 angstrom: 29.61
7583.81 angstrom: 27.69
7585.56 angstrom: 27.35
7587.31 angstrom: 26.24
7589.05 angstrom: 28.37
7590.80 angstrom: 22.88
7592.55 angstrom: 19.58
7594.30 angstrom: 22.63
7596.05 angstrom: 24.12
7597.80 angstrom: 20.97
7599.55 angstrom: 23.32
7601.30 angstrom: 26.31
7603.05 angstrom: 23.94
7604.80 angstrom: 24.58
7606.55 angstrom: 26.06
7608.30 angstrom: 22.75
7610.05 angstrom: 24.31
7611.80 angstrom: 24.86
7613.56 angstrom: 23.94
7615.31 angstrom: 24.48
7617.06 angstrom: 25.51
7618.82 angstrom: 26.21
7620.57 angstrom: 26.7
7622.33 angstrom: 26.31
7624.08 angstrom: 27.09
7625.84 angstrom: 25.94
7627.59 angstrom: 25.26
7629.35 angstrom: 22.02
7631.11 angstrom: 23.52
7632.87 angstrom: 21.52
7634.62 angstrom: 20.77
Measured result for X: 0.45 mag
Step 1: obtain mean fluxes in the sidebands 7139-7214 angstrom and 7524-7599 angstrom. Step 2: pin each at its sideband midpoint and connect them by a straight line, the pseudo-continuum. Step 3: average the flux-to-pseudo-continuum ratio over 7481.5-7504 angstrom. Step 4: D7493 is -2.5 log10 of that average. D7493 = -0.05 mag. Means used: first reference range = 10.8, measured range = 24.1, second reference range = 25.7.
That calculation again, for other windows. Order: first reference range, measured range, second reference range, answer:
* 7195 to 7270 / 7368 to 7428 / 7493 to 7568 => -0.15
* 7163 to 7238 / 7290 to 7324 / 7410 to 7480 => -0.14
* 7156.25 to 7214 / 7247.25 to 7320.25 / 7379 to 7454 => -0.10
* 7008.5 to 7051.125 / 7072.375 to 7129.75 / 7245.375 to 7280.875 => 0.35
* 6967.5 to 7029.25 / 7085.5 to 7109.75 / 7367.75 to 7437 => 0.42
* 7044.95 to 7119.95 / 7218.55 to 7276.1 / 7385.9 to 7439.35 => 0.20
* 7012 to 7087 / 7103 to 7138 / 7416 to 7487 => 0.49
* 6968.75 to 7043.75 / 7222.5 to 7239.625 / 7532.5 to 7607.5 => 0.33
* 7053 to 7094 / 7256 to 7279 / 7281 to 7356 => 0.10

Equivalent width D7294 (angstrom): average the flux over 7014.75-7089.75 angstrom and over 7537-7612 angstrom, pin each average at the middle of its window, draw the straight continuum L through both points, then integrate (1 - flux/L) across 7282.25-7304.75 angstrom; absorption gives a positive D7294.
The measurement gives 1.7 angstrom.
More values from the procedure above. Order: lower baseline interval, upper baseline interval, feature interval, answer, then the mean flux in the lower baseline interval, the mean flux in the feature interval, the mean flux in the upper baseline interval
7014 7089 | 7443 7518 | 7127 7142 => 8.2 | 15.6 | 7.87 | 24.2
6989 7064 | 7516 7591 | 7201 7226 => 9.5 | 15.5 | 12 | 26.1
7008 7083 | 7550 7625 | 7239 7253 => 2.4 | 15.6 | 15.9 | 25.6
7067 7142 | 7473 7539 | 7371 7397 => -3.4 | 11.5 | 23.3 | 24.6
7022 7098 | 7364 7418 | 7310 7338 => 1.6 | 15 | 20.5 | 23.5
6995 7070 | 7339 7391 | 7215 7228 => 4.0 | 15.4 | 13.4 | 22.4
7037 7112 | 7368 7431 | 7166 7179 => 4.6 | 14.1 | 10.9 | 23.5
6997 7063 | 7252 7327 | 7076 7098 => 4.9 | 15.8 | 12.8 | 18.5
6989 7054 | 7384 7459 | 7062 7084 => 4.3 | 15.9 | 13.7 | 23.8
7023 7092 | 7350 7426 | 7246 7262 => 3.1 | 15.4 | 16.1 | 23.1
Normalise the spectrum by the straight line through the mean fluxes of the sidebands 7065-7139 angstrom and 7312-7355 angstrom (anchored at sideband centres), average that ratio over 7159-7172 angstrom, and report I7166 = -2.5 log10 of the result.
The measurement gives 0.34 mag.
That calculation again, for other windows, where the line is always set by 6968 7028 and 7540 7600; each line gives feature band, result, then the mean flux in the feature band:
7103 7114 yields 0.34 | 11.7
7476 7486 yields -0.02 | 24.5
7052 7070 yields 0.12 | 13.4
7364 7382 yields -0.05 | 22.8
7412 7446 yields -0.04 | 23.8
